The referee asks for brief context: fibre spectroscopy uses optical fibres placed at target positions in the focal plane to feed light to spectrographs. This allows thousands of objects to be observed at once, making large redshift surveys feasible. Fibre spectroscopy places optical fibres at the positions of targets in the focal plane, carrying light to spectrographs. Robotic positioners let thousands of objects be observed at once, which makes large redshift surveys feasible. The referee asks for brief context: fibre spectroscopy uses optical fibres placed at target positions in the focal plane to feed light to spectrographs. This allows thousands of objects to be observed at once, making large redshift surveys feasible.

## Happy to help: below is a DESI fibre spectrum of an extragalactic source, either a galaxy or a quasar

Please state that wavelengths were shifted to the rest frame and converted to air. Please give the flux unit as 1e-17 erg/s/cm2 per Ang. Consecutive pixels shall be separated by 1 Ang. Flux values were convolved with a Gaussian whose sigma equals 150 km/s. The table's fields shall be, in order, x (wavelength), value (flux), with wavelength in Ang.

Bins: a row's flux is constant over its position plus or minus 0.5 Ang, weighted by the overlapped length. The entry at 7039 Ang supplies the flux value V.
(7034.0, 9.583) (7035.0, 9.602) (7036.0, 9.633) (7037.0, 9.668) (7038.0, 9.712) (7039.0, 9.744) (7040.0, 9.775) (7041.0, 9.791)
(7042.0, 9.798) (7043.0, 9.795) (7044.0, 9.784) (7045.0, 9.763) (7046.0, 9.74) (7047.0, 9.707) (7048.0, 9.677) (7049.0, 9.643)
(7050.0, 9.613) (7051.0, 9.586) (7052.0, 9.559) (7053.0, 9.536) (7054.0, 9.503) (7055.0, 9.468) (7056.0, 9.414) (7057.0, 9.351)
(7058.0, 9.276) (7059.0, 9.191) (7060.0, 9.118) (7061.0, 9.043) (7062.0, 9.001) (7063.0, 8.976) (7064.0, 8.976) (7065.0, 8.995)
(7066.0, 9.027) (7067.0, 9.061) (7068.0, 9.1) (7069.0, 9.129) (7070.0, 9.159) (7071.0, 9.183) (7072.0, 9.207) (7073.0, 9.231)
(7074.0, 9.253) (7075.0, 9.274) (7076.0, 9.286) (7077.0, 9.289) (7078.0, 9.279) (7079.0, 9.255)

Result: 9.744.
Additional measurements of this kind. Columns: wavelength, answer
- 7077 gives 9.289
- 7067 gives 9.061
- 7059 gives 9.191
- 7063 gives 8.976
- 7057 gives 9.351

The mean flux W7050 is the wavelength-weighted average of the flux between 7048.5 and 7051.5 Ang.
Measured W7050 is 9.61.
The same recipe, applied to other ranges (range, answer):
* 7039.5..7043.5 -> 9.79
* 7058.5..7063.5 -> 9.07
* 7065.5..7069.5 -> 9.08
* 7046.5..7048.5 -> 9.69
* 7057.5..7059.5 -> 9.23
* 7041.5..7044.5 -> 9.79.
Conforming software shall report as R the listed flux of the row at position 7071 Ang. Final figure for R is 9.183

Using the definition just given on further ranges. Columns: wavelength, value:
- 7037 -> 9.668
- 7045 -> 9.763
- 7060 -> 9.118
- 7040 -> 9.775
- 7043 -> 9.795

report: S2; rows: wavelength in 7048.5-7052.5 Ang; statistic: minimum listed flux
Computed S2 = 9.559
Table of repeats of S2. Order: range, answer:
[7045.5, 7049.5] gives 9.643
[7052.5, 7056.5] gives 9.414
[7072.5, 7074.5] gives 9.231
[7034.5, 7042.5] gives 9.602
